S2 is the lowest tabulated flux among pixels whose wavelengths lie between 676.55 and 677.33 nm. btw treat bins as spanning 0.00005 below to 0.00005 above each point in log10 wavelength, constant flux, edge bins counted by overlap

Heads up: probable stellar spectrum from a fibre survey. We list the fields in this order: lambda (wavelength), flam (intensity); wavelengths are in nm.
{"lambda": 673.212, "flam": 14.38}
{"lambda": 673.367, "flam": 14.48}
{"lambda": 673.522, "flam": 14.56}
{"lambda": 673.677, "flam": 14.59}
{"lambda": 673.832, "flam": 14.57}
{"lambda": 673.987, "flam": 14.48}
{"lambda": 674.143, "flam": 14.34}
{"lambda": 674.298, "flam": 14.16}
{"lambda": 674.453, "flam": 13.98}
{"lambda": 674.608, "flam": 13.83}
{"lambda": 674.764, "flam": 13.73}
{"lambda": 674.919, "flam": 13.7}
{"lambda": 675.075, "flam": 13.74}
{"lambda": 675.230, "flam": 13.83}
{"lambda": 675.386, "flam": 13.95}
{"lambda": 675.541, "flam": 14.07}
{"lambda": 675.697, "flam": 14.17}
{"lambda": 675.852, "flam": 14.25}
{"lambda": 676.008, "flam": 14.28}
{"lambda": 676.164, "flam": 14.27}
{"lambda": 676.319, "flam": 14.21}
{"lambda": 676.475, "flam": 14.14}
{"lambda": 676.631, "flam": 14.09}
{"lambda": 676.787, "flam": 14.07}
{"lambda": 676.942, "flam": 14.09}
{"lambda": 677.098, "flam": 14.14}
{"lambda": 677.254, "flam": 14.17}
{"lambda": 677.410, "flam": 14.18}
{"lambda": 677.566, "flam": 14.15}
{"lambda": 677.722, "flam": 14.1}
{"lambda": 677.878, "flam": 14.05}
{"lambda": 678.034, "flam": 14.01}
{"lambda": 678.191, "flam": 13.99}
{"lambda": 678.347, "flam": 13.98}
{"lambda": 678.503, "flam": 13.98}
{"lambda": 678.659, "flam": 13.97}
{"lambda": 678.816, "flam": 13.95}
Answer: 14.07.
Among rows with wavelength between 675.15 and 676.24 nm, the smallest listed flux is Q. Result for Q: 13.83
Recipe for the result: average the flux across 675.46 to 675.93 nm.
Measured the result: 14.2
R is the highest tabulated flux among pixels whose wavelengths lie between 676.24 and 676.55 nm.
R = 14.21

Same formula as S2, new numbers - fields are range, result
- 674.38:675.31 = 13.7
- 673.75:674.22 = 14.34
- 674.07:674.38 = 14.16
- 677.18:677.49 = 14.17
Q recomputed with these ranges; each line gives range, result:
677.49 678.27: 13.99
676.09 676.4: 14.21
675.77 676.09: 14.25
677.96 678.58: 13.98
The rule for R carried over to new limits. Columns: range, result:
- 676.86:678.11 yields 14.18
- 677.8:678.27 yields 14.05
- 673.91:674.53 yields 14.48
